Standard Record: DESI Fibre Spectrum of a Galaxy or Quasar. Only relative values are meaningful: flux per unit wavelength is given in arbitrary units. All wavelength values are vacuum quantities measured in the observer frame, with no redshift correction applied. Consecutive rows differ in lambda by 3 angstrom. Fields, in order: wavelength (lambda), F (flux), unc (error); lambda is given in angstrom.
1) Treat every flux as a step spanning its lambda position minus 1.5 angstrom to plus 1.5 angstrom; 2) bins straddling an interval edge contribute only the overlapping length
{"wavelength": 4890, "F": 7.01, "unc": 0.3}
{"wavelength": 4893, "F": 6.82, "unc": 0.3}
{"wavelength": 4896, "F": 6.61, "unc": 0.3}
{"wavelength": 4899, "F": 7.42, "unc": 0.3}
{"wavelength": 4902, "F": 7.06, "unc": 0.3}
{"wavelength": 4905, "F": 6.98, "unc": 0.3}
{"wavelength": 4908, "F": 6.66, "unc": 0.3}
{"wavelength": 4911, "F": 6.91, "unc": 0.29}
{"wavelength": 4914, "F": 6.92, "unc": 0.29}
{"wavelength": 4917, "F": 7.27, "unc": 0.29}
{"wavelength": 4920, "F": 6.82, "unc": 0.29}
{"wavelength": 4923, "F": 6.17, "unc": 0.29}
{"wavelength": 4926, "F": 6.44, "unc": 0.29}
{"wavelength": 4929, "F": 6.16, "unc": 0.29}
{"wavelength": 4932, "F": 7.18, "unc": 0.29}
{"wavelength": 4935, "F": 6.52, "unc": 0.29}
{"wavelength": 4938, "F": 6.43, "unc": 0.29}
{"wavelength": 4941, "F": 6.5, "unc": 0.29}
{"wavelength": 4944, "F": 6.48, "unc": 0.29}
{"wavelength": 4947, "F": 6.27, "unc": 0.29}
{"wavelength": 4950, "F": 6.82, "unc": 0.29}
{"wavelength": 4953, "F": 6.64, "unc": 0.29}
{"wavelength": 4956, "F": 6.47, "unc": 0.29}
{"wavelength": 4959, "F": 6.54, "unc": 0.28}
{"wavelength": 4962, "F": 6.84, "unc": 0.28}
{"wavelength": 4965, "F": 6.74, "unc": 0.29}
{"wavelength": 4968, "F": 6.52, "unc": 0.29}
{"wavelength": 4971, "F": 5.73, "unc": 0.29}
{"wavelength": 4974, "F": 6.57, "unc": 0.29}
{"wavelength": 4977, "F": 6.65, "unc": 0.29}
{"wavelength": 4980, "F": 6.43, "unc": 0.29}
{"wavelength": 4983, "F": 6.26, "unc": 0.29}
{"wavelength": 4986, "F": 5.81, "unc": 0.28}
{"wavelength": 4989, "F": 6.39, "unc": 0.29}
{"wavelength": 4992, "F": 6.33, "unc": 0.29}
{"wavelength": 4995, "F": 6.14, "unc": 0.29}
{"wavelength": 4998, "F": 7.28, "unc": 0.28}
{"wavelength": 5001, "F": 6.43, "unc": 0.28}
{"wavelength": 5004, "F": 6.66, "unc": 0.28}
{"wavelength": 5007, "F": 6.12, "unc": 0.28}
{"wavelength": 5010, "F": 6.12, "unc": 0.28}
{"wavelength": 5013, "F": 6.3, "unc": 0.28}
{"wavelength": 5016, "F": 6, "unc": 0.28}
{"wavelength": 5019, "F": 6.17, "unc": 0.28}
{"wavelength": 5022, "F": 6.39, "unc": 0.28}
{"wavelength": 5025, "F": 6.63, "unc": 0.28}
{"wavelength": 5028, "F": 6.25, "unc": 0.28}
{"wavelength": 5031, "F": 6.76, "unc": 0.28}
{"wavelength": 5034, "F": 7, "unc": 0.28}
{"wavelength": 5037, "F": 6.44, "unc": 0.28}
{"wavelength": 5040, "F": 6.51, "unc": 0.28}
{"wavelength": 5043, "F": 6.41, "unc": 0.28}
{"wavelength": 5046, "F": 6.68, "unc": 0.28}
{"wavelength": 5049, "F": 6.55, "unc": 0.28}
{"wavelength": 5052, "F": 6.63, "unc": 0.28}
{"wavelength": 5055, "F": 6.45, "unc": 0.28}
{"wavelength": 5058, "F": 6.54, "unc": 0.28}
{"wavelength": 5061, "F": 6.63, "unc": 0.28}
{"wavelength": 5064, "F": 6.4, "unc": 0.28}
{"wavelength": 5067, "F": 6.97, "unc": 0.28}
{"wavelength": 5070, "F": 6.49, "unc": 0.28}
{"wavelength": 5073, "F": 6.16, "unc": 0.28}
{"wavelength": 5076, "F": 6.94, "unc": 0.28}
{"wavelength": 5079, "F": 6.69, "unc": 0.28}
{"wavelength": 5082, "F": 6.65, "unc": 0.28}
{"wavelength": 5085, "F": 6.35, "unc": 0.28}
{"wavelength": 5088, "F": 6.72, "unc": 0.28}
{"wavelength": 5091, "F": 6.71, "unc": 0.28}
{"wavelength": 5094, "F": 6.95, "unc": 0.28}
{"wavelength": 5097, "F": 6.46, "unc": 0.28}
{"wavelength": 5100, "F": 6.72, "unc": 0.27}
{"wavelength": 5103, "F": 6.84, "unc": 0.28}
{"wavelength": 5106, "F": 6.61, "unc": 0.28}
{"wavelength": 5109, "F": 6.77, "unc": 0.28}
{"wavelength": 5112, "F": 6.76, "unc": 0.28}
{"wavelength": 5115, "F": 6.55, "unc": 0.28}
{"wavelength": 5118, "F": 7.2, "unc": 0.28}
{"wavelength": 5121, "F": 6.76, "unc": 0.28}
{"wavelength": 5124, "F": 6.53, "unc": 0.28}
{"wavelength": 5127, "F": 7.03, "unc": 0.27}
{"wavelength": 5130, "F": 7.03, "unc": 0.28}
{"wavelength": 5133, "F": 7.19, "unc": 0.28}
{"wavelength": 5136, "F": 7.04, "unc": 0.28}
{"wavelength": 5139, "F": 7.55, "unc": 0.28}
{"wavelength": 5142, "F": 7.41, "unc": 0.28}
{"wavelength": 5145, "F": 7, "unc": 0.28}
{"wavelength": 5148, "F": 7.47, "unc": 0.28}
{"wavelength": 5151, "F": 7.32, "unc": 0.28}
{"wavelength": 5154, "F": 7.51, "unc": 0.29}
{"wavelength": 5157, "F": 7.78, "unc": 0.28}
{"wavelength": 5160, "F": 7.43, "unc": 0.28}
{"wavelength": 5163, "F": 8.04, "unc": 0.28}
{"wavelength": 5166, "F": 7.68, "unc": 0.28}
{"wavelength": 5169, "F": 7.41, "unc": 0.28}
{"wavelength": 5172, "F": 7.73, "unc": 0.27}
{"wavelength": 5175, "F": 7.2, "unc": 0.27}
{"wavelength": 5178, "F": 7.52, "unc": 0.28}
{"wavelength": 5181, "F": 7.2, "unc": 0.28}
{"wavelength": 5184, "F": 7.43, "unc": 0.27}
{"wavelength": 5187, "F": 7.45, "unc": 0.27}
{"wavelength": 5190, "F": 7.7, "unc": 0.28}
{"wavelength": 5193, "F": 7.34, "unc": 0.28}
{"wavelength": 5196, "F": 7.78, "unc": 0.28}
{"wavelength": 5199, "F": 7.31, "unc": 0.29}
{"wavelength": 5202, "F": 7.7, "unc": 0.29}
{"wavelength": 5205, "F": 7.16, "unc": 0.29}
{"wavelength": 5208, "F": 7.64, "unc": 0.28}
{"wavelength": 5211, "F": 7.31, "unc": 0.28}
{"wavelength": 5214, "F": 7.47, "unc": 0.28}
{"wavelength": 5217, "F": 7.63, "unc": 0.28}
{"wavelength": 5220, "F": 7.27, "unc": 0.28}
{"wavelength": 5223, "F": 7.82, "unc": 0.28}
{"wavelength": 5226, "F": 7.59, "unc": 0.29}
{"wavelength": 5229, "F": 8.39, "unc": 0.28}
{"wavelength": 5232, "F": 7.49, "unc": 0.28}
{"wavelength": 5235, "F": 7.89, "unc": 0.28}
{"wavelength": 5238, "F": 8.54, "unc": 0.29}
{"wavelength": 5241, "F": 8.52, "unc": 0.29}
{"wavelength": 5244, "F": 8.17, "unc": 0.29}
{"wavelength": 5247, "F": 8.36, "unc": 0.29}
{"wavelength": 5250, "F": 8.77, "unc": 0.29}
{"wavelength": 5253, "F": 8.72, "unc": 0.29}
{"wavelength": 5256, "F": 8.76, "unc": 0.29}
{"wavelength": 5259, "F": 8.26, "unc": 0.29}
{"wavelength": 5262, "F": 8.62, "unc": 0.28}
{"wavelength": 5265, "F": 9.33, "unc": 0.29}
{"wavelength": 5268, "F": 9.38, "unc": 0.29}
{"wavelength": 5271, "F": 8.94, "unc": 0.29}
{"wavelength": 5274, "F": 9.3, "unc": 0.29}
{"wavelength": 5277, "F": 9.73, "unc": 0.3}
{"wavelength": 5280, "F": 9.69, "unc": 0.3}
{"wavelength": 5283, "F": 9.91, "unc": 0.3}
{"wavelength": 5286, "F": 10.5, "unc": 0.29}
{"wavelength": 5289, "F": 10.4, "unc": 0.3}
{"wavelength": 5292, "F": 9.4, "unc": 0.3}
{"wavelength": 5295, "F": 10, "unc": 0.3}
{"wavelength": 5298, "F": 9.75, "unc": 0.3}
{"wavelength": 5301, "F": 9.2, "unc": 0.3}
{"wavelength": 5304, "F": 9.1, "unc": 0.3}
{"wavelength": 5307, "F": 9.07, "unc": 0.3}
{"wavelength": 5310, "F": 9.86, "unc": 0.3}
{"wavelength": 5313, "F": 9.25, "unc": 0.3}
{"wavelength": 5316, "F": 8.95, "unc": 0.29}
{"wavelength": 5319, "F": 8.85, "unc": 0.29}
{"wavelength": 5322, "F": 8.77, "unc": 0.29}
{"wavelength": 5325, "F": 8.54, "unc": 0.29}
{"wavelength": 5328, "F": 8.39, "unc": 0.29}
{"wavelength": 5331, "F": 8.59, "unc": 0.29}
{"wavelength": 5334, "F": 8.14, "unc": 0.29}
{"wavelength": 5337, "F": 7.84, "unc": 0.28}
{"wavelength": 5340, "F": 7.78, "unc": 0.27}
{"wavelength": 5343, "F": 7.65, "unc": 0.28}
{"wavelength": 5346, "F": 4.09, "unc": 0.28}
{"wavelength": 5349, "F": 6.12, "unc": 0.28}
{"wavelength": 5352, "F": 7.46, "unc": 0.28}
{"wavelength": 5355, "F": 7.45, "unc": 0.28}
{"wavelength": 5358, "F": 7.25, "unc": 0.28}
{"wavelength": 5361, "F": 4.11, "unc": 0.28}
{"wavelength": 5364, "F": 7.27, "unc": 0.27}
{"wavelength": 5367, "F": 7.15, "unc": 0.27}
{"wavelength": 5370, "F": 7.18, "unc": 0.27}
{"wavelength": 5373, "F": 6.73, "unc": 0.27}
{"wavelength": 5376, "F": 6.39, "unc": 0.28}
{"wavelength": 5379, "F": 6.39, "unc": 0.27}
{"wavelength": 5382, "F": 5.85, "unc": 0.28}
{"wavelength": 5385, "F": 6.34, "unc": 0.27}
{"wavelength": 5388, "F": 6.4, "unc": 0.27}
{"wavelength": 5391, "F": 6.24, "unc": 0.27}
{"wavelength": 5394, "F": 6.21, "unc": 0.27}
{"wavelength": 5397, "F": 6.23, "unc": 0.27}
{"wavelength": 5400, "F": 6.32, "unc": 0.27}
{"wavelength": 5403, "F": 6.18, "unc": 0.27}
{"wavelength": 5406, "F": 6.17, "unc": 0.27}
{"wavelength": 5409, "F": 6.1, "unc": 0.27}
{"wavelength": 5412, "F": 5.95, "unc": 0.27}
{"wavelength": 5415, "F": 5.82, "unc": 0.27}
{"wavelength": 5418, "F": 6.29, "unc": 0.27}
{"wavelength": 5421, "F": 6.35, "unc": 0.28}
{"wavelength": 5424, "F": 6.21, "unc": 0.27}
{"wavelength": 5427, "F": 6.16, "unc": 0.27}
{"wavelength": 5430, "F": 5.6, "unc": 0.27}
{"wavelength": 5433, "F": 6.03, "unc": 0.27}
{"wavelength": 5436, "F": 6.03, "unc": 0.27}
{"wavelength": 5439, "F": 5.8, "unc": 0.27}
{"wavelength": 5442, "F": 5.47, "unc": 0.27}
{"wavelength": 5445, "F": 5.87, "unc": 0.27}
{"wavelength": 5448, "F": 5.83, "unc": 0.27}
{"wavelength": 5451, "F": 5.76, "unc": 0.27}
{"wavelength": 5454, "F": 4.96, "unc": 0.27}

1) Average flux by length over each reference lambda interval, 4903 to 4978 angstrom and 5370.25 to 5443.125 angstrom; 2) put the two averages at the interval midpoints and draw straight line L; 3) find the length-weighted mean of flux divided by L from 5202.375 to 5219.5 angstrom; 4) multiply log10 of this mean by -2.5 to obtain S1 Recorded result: -0.17 mag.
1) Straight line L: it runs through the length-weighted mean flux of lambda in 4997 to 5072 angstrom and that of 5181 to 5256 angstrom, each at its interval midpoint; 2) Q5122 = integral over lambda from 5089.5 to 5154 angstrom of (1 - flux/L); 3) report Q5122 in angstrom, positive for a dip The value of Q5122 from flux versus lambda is 1.5 angstrom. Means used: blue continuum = 6.5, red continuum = 7.82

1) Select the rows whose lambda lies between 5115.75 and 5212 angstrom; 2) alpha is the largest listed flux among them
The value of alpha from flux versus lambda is 8.04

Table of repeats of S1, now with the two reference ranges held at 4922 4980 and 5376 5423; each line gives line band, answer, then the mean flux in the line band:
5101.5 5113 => -0.06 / 6.74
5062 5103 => -0.04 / 6.64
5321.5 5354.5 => -0.21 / 7.54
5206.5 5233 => -0.20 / 7.63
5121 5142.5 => -0.11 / 7.07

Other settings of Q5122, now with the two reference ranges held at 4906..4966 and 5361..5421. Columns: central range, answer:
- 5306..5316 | -4.6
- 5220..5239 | -4.3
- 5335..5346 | -1.6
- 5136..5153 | -2.2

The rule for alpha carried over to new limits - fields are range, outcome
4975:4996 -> 6.65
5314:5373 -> 8.95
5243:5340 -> 10.5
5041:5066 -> 6.68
